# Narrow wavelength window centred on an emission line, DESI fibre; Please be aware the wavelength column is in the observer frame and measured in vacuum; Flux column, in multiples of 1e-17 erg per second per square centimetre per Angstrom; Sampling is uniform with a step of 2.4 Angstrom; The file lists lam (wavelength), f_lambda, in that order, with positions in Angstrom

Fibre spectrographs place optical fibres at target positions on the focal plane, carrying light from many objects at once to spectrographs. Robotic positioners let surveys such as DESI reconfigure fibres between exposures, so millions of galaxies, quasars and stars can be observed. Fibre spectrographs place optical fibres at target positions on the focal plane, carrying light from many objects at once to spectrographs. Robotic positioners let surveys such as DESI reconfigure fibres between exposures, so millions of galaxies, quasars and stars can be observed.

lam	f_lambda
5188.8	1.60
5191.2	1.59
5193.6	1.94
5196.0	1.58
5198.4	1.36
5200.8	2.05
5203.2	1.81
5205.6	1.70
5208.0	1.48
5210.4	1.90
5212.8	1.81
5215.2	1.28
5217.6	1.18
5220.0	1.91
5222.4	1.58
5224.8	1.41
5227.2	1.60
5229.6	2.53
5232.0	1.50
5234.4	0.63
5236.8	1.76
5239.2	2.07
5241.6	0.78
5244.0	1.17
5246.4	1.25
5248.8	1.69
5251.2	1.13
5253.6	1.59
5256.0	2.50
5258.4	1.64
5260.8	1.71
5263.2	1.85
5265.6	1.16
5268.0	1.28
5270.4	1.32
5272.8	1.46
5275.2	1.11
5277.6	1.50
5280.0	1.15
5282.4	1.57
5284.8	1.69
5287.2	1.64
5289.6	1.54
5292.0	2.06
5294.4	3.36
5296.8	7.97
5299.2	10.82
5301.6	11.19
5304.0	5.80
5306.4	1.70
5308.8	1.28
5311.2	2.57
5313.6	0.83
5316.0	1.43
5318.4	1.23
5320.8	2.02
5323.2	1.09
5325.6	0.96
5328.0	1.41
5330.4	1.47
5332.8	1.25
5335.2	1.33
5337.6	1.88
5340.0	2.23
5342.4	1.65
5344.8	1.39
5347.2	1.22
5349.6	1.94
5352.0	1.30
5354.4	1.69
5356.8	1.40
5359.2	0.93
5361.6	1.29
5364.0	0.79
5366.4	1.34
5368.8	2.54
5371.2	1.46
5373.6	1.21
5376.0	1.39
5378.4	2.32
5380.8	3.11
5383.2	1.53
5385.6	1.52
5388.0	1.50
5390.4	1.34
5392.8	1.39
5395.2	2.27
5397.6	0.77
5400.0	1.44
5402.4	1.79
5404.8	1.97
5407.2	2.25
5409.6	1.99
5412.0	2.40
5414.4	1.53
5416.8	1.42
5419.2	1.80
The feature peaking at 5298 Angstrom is [O II] 3727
